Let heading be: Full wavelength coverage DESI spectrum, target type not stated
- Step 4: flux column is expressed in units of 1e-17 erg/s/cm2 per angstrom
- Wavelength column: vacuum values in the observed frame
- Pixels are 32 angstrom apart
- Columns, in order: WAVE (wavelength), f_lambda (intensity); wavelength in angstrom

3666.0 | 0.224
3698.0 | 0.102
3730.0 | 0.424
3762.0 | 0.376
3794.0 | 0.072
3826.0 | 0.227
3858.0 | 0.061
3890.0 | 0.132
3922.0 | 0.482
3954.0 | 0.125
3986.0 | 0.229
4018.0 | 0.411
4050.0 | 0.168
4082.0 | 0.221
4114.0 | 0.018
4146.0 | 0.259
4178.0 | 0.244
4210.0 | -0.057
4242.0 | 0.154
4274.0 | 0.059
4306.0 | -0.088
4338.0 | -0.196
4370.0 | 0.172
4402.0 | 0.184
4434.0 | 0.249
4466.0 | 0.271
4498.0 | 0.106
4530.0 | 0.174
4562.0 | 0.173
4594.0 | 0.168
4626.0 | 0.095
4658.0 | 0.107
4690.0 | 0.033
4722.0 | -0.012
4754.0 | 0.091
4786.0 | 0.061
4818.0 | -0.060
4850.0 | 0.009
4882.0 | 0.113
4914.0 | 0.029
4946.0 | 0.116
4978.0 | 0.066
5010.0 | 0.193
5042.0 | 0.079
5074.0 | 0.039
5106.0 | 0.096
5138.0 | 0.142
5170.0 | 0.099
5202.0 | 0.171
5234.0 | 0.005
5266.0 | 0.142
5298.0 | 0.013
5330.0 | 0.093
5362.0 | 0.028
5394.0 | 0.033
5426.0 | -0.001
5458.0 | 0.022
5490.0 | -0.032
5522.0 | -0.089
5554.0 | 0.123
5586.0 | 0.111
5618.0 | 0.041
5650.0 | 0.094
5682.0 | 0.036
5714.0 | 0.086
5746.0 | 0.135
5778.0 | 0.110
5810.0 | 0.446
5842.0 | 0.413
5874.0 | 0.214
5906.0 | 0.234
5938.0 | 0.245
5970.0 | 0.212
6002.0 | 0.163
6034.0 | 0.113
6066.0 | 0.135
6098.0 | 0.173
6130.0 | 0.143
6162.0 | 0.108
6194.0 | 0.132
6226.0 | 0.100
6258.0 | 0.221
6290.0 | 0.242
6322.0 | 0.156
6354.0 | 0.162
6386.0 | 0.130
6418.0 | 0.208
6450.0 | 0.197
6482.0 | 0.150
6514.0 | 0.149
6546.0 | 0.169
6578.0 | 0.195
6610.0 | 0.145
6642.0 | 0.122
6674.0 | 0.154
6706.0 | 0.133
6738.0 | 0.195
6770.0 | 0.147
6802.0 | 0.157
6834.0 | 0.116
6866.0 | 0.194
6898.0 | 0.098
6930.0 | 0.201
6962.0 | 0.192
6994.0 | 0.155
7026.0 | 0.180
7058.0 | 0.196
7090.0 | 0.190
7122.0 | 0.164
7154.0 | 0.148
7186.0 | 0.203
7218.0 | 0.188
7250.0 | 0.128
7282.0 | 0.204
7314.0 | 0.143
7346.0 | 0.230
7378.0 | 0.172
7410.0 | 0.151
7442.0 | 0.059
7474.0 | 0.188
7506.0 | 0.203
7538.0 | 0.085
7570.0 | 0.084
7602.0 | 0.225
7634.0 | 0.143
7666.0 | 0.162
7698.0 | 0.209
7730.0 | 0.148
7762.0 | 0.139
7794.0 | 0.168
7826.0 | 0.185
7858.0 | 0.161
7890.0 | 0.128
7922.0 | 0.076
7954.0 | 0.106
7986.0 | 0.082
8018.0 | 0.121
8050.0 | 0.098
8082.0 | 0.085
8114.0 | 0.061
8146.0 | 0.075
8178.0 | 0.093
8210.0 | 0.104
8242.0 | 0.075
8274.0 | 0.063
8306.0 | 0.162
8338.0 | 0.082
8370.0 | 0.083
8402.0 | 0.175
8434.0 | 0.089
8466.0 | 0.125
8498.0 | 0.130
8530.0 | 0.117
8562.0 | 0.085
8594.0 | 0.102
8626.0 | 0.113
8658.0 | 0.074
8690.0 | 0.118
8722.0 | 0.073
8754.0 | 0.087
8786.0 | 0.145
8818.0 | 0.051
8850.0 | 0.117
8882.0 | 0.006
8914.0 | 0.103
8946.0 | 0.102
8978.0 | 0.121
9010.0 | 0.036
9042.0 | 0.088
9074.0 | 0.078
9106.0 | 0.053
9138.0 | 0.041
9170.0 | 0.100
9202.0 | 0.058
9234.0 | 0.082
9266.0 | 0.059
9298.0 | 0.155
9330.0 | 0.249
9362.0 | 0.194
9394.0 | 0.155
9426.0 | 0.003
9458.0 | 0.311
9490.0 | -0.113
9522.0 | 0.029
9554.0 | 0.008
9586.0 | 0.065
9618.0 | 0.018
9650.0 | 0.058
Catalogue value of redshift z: 0.56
